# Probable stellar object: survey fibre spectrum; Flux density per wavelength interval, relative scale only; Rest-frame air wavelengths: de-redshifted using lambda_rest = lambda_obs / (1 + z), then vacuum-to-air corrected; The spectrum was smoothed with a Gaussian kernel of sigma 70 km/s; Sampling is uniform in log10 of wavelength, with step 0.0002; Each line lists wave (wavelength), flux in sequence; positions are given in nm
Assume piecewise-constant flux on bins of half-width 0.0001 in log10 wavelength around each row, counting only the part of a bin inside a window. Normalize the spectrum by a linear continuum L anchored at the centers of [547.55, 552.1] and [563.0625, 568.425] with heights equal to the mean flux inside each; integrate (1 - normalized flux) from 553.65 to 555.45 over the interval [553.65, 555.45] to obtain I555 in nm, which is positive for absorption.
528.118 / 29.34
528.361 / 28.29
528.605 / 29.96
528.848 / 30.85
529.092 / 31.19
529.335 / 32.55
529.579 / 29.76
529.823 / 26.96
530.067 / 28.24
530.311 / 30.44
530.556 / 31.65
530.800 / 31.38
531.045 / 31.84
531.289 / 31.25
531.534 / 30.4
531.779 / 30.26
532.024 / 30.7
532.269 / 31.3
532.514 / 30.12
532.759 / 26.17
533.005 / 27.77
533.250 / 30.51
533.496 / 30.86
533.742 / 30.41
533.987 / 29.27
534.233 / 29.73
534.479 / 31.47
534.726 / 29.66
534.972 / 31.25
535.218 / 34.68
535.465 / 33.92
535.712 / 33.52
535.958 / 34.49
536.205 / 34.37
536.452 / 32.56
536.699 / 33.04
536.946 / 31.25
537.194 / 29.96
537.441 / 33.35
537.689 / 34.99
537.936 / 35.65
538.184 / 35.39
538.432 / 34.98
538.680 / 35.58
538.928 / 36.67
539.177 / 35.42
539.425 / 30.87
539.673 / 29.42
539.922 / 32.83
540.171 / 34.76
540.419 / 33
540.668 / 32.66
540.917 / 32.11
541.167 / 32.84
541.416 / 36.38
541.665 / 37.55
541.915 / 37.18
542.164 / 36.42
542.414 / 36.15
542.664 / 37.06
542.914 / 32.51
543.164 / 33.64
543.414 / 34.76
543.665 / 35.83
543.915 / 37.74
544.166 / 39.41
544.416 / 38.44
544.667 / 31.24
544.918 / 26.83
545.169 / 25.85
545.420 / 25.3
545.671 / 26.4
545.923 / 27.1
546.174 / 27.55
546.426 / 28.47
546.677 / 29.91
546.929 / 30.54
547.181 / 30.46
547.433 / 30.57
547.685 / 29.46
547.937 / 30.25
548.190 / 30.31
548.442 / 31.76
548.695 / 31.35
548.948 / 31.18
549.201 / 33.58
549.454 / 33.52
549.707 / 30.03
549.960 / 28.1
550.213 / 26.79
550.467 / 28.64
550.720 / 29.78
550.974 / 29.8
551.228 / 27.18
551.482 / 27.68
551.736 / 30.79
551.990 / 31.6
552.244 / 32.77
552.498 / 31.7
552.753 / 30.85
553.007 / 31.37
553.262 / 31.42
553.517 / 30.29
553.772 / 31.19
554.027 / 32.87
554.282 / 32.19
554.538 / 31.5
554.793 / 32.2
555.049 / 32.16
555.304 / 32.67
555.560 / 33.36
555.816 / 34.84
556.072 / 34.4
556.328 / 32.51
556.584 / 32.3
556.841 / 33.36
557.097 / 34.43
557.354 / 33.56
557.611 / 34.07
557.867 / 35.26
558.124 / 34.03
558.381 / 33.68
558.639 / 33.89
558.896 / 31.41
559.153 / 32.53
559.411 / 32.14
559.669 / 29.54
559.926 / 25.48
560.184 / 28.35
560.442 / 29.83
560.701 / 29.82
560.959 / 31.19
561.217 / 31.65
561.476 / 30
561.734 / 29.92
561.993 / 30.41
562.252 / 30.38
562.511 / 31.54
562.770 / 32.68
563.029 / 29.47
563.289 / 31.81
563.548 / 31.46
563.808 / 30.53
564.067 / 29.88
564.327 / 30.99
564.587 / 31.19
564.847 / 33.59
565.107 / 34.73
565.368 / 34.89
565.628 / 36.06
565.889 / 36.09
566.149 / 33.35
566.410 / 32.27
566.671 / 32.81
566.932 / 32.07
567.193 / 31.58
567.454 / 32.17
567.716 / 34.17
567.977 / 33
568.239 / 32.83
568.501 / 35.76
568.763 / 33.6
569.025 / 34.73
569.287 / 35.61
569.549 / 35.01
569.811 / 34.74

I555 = -0.07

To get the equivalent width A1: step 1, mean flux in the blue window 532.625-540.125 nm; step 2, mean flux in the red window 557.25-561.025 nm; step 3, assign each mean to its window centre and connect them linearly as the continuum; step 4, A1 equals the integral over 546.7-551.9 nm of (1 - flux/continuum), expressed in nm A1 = 0.303 nm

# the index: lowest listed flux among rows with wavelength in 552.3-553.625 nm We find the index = 30.29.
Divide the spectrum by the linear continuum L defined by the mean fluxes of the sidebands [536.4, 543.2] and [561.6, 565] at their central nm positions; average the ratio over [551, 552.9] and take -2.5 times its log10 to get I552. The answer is 0.08 mag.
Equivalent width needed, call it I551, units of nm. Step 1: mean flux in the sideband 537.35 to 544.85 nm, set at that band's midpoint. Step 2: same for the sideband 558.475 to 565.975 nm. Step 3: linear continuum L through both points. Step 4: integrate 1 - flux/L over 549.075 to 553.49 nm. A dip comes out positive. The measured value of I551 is 0.38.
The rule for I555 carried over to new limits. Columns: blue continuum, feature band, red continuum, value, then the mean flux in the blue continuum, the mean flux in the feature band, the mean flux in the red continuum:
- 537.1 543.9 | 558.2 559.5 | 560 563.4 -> -0.08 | 34.4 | 32.8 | 30.4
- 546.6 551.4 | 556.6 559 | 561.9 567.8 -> -0.18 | 30.1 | 33.7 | 32.4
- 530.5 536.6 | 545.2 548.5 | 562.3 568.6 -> 0.30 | 31.2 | 28.9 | 32.7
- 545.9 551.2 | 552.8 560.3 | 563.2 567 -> -0.23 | 30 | 32.3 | 32.8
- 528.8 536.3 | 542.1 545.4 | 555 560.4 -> -0.25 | 30.9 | 34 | 32.5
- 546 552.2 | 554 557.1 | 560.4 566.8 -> -0.21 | 30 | 32.9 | 31.9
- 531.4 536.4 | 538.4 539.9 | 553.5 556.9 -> -0.11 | 31.1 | 33.7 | 32.6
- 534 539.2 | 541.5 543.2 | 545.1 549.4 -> -0.25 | 33.3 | 35.9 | 29.5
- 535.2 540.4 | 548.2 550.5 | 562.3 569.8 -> 0.19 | 33.7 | 30.6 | 33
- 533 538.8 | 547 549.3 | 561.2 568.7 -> 0.11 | 32.5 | 30.9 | 32.3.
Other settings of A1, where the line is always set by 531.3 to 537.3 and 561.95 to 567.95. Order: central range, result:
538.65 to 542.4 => -0.34 nm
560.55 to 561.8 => 0.07 nm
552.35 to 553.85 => 0.04 nm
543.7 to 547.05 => 0.12 nm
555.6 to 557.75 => -0.11 nm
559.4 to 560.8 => 0.14 nm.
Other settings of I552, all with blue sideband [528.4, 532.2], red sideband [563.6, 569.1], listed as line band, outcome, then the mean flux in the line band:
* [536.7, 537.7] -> -0.041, 32.2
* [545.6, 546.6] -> 0.149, 27.6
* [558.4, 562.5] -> 0.073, 30.5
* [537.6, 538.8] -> -0.141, 35.3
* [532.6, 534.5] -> 0.045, 29.4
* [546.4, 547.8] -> 0.059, 30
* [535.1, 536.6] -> -0.102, 33.9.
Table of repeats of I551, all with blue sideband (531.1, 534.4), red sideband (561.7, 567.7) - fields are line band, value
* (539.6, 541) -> -0.10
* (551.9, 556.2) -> -0.10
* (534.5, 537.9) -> -0.30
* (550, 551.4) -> 0.13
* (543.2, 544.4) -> -0.24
